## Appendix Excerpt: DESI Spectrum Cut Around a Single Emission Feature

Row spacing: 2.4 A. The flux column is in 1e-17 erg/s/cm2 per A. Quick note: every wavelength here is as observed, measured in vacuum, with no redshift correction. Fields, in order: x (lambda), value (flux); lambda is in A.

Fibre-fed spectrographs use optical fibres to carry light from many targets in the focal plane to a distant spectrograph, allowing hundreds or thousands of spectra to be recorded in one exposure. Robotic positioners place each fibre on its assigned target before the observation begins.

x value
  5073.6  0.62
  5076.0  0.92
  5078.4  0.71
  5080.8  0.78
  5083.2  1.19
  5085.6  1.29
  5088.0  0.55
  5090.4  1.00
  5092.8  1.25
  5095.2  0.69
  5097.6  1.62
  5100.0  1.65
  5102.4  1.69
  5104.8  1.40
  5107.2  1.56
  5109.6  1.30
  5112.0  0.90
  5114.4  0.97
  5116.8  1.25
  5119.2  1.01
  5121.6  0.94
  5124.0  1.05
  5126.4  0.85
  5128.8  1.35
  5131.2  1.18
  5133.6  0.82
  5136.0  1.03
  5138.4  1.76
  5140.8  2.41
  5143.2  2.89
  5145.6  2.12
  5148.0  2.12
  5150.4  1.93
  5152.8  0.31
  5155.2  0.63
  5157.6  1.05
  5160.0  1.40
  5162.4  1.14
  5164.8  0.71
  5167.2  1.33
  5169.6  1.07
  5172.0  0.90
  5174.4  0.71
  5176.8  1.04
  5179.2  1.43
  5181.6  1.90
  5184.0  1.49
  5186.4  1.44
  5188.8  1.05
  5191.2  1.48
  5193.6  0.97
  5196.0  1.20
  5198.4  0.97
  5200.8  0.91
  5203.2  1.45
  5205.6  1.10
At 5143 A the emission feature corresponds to [O II]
